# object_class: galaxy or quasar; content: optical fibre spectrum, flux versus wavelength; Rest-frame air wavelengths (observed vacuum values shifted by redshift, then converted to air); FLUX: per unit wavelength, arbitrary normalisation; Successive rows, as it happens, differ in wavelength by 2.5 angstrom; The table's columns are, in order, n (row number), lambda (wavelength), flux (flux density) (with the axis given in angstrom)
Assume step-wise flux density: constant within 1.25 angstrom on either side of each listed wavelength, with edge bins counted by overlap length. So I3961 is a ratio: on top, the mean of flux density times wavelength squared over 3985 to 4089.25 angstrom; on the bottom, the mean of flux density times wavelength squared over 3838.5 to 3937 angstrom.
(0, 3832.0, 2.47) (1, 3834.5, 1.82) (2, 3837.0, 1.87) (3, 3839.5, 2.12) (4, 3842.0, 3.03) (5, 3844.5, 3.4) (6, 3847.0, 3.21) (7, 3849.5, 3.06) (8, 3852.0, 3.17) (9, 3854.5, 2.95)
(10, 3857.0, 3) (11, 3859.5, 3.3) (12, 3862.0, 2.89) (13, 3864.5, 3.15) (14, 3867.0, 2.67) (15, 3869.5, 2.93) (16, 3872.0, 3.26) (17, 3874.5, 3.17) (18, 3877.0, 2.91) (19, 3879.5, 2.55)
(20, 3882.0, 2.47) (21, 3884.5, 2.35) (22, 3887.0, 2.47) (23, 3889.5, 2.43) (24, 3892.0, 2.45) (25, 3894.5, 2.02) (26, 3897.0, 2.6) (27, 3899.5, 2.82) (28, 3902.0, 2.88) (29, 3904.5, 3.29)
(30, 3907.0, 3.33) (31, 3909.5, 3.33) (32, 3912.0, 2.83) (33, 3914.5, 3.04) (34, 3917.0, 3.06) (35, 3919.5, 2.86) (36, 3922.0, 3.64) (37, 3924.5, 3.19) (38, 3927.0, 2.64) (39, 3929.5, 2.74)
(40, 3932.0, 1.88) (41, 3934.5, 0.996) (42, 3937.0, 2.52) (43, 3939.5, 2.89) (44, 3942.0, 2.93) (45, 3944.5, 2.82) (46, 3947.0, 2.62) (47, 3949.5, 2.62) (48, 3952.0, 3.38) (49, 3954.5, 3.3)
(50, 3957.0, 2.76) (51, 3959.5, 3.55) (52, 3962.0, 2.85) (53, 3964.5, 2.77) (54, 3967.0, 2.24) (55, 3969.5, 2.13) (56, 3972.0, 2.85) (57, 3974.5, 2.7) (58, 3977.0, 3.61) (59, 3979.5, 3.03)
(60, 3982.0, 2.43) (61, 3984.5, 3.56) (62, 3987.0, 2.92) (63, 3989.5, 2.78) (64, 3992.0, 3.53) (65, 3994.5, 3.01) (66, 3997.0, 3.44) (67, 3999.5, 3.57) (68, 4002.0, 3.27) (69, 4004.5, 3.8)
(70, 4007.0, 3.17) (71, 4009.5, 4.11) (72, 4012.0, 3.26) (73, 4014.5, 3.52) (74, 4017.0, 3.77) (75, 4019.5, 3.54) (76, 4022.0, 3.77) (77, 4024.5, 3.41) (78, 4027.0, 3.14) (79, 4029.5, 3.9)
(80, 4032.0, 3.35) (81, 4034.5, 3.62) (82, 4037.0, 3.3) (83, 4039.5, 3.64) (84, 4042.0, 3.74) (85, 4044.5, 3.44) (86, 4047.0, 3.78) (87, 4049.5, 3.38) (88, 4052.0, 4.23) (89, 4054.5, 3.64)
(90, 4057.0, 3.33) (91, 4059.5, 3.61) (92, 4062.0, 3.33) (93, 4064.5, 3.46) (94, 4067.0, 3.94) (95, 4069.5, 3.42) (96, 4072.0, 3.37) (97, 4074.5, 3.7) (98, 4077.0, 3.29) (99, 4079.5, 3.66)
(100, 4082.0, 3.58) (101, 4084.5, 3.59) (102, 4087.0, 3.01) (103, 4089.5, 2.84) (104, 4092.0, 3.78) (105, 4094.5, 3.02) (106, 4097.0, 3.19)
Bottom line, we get 1.3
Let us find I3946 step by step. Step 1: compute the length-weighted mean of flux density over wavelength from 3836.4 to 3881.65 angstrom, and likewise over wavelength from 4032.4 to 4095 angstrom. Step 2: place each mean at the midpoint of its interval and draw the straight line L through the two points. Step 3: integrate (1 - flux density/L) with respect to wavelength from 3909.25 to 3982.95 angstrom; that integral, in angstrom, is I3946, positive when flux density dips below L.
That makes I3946 8.7 angstrom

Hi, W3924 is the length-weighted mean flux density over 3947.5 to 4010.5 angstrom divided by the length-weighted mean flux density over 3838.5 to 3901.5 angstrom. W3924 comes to 1.1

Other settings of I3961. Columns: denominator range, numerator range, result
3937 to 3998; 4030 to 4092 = 1.26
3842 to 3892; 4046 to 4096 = 1.33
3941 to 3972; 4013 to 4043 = 1.30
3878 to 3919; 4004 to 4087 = 1.39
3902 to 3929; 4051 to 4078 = 1.24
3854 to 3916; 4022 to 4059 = 1.36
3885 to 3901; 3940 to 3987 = 1.22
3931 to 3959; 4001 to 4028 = 1.38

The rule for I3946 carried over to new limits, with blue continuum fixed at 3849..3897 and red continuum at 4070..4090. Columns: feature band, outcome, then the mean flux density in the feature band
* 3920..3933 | 0.5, 2.84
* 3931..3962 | 3.2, 2.7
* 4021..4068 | -4.0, 3.58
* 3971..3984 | 0.6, 2.96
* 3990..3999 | -0.4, 3.3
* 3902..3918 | -1.3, 3.13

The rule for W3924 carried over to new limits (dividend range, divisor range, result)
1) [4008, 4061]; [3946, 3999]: 1.21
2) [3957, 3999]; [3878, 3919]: 1.08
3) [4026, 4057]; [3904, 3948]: 1.28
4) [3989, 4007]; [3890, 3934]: 1.19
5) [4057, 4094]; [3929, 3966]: 1.28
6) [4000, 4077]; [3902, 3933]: 1.19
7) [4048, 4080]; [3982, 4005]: 1.10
